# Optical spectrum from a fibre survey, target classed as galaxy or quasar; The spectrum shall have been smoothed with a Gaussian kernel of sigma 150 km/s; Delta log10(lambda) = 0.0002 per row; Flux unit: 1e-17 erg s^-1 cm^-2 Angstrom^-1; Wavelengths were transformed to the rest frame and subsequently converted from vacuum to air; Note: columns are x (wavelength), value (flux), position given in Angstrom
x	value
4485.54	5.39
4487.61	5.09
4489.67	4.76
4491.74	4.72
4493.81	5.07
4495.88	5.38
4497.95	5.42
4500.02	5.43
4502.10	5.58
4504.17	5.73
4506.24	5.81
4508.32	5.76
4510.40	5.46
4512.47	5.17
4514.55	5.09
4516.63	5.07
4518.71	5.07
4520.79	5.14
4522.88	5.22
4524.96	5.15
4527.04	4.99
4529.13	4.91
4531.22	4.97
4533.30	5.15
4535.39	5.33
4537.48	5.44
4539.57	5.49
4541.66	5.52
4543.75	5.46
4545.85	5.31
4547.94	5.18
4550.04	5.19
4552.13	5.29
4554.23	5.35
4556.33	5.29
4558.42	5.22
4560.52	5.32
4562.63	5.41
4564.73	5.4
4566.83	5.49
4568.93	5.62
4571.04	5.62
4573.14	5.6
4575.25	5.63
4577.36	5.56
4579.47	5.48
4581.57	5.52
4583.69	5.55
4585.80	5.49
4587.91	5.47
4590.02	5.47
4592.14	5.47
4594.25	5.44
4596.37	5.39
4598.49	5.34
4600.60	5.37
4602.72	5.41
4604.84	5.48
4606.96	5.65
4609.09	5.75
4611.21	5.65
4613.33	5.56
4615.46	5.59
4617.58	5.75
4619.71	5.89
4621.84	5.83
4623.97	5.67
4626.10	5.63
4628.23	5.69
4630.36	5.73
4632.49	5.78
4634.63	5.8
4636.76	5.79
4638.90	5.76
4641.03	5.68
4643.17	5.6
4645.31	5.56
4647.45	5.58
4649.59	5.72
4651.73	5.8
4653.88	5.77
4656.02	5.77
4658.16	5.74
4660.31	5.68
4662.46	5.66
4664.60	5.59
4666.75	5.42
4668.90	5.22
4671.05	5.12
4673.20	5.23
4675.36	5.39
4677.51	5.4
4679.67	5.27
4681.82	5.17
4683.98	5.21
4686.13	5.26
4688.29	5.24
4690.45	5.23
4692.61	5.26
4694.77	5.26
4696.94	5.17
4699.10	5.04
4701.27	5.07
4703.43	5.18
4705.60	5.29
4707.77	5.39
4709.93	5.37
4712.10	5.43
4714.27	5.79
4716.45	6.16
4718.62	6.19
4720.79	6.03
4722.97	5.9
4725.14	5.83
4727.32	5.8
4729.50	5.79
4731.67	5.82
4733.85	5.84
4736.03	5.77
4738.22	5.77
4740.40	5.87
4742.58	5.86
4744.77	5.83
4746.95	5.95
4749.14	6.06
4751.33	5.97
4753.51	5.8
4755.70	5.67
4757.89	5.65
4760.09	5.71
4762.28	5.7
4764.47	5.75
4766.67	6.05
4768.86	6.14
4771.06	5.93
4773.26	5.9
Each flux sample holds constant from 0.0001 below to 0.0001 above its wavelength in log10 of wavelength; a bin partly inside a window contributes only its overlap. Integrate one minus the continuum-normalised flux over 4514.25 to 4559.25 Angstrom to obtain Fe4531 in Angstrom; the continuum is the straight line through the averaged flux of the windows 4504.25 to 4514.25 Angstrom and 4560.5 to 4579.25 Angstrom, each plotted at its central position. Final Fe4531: 2.5 Angstrom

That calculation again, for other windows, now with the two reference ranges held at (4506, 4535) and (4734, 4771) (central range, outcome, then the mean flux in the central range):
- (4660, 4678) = 0.7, 5.4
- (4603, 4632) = -1.1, 5.68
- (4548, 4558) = 0.0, 5.27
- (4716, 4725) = -0.4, 6.04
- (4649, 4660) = -0.4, 5.76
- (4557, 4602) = -0.9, 5.47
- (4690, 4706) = 1.4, 5.18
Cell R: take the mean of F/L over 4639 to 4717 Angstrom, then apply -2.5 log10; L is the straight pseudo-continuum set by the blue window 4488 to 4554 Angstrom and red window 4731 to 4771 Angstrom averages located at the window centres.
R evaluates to 0.04 mag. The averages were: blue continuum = 5.27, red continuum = 5.85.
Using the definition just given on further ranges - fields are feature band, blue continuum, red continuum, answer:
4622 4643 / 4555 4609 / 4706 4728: -0.03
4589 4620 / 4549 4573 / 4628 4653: 0.01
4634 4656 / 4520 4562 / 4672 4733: -0.06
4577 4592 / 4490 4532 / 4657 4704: -0.05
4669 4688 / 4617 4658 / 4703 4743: 0.10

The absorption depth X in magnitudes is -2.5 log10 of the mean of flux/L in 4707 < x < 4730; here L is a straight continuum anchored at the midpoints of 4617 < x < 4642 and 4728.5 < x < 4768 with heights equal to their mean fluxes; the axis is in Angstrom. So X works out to 0.00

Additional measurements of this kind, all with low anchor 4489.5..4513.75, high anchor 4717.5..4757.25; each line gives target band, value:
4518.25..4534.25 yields 0.073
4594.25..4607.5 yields 0.030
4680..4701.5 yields 0.114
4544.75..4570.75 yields 0.030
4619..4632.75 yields -0.020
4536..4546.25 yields 0.003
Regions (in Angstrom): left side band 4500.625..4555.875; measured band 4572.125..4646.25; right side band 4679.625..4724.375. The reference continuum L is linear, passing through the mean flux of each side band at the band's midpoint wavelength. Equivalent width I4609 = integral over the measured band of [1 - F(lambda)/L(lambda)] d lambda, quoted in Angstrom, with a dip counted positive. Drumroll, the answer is -3.3 Angstrom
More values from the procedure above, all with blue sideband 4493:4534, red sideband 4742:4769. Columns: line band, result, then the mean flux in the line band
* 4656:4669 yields 0.08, 5.6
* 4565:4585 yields -0.48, 5.56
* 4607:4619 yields -0.33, 5.66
